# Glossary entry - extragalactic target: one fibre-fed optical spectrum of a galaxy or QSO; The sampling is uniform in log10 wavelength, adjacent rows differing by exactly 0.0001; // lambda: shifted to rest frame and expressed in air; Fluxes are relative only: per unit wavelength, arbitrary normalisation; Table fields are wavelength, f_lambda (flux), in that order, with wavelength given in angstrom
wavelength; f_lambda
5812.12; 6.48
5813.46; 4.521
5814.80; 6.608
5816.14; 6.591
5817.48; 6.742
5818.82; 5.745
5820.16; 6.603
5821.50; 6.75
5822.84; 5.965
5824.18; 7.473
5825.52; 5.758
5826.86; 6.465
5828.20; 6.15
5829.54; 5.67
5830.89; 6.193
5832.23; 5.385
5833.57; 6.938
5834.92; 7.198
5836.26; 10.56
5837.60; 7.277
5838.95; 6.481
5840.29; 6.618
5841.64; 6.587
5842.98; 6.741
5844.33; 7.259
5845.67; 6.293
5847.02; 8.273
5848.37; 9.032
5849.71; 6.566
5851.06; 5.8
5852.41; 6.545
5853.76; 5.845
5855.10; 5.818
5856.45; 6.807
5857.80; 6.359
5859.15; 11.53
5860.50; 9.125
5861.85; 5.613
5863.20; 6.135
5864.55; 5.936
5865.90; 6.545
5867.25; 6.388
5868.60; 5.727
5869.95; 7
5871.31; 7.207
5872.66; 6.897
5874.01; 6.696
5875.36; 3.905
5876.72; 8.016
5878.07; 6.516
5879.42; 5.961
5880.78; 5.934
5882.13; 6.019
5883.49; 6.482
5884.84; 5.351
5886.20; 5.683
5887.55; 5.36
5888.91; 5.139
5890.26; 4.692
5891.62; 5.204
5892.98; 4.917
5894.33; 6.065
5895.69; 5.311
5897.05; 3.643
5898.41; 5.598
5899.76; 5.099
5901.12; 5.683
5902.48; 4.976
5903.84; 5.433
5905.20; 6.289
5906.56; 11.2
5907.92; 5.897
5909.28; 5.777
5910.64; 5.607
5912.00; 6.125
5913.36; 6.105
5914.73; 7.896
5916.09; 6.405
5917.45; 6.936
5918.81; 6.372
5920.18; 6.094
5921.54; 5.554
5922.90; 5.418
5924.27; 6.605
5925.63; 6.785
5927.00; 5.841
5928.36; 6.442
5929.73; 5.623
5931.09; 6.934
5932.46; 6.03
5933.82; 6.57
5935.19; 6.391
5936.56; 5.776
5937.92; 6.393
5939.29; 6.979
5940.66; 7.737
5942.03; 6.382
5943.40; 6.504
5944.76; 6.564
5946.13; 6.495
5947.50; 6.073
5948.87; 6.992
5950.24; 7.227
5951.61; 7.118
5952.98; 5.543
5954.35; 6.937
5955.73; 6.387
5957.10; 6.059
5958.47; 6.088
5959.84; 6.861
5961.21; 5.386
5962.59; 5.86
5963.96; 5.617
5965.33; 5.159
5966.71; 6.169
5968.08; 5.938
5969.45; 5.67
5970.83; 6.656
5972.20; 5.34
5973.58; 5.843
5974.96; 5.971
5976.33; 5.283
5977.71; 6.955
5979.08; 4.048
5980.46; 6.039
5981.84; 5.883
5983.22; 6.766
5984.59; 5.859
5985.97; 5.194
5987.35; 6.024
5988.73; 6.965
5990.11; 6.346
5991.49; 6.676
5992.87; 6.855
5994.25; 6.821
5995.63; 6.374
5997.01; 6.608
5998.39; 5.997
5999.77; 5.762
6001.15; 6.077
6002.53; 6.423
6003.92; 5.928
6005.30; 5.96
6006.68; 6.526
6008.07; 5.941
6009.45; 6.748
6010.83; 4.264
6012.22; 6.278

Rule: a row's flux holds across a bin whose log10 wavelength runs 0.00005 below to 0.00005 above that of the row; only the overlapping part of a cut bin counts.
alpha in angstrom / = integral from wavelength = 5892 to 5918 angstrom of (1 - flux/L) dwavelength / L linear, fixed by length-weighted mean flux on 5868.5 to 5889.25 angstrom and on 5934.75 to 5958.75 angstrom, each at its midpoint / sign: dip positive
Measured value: 1.1 angstrom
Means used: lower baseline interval 6.14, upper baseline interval 6.54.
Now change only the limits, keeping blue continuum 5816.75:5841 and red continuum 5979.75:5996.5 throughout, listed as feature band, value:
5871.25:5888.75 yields 1.2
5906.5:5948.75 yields 0.1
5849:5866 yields -0.6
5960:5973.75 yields 1.2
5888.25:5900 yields 2.6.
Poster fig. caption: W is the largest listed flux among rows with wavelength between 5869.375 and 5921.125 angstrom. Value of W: 11.2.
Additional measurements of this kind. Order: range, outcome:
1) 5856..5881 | 11.53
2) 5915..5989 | 7.737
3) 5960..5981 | 6.955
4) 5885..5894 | 5.683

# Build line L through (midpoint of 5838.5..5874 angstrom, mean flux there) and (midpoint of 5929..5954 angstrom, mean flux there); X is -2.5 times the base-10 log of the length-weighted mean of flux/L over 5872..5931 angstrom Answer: 0.12 mag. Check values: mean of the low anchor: 6.89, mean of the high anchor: 6.52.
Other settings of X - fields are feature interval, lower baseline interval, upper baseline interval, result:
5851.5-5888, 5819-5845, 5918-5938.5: 0.003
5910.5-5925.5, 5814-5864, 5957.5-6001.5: 0.011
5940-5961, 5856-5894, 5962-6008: -0.075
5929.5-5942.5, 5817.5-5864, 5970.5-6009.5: -0.021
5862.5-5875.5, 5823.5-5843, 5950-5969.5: 0.041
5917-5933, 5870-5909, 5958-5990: -0.054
